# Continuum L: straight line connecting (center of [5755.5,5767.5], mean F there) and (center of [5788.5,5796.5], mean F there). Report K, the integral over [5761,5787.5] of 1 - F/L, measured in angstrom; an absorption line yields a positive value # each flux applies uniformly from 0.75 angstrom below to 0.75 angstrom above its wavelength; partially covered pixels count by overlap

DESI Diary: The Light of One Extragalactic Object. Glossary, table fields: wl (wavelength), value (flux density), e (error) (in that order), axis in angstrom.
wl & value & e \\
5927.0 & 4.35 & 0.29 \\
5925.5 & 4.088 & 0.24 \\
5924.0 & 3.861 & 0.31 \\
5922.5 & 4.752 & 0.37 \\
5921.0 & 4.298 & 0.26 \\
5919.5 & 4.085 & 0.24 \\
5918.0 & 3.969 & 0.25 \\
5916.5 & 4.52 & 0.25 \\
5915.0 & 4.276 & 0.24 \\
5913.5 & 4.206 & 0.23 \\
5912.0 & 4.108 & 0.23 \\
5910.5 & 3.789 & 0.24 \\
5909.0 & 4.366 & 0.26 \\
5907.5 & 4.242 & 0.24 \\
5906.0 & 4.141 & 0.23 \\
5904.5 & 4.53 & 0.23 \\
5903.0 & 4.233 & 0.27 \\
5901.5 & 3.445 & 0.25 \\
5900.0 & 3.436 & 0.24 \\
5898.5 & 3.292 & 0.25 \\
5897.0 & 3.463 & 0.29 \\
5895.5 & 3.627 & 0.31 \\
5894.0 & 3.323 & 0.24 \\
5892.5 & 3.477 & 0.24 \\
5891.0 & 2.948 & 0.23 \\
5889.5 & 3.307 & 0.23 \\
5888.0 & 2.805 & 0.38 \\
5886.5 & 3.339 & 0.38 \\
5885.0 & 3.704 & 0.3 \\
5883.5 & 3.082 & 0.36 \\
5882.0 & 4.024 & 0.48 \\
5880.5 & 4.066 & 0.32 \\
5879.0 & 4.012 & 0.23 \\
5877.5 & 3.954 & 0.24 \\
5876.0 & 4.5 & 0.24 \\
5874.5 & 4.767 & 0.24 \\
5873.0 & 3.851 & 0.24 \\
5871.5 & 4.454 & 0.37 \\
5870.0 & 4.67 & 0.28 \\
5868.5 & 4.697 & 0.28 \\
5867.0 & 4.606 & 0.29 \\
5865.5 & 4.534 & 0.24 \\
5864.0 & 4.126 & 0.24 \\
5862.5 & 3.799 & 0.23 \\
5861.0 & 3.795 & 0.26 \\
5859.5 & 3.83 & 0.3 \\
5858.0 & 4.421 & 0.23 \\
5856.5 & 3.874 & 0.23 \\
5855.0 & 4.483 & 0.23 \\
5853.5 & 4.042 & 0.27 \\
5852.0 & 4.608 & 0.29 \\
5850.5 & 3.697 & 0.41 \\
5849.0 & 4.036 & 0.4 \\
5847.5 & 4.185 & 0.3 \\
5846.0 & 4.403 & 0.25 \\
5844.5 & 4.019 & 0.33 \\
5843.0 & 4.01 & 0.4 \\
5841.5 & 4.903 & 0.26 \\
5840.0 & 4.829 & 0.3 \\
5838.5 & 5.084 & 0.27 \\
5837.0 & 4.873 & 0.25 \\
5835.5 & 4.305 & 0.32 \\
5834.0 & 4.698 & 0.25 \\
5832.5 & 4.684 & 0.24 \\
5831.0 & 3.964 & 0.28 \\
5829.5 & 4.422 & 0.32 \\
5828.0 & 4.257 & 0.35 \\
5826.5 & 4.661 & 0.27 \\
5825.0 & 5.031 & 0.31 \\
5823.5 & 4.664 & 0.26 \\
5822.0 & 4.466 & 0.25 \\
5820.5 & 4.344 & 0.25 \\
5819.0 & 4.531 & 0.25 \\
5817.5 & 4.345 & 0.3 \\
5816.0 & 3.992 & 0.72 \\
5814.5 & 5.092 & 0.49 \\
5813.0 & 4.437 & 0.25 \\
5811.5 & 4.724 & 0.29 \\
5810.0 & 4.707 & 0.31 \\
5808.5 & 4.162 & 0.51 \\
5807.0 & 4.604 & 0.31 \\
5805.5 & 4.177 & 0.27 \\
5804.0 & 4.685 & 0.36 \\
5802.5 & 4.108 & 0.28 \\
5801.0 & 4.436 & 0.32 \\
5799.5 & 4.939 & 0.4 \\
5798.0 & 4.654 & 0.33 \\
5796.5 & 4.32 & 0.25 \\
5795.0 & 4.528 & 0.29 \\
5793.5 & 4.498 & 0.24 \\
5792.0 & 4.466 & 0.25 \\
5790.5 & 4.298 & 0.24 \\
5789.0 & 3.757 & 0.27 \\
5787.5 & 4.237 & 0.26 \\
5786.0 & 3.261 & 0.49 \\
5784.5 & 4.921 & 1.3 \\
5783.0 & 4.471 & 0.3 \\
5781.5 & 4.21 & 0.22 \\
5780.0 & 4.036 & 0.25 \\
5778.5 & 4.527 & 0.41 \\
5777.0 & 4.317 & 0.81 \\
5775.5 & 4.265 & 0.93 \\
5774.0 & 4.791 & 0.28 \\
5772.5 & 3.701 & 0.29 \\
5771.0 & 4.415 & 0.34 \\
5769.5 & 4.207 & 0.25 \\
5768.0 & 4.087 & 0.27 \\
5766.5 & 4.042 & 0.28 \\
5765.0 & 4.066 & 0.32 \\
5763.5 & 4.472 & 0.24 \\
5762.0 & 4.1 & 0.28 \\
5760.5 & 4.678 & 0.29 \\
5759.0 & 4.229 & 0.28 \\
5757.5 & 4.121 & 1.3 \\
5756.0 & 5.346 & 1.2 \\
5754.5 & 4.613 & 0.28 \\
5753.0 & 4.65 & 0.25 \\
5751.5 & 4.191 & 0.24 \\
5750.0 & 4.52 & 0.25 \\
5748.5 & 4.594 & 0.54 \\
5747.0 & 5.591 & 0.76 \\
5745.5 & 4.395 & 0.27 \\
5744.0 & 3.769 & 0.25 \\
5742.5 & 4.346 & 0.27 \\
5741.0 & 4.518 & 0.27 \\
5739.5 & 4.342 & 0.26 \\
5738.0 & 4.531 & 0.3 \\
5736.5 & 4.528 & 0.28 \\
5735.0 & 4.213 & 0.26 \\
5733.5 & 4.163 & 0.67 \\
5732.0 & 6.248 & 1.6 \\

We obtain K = 0.7 angstrom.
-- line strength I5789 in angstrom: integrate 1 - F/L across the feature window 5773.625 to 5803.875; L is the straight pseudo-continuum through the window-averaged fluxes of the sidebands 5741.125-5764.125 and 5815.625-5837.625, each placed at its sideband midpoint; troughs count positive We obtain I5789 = 0.98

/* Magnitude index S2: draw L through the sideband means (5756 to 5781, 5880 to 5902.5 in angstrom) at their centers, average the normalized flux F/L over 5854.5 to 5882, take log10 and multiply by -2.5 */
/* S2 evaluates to -0.18 mag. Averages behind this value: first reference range 4.29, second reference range 3.42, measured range 4.24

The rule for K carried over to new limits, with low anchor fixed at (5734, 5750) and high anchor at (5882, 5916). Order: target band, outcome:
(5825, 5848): -2.84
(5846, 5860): -0.79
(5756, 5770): 0.30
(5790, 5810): -1.29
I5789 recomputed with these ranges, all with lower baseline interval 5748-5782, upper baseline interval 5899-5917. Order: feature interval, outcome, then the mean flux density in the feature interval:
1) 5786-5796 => 0.2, 4.22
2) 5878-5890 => 1.7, 3.56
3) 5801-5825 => -1.2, 4.49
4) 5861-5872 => -0.5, 4.37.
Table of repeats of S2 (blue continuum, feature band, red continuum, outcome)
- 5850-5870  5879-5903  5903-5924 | 0.22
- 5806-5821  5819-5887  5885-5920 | -0.03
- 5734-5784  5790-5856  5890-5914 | -0.09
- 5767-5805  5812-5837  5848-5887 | -0.07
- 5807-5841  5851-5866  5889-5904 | -0.02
